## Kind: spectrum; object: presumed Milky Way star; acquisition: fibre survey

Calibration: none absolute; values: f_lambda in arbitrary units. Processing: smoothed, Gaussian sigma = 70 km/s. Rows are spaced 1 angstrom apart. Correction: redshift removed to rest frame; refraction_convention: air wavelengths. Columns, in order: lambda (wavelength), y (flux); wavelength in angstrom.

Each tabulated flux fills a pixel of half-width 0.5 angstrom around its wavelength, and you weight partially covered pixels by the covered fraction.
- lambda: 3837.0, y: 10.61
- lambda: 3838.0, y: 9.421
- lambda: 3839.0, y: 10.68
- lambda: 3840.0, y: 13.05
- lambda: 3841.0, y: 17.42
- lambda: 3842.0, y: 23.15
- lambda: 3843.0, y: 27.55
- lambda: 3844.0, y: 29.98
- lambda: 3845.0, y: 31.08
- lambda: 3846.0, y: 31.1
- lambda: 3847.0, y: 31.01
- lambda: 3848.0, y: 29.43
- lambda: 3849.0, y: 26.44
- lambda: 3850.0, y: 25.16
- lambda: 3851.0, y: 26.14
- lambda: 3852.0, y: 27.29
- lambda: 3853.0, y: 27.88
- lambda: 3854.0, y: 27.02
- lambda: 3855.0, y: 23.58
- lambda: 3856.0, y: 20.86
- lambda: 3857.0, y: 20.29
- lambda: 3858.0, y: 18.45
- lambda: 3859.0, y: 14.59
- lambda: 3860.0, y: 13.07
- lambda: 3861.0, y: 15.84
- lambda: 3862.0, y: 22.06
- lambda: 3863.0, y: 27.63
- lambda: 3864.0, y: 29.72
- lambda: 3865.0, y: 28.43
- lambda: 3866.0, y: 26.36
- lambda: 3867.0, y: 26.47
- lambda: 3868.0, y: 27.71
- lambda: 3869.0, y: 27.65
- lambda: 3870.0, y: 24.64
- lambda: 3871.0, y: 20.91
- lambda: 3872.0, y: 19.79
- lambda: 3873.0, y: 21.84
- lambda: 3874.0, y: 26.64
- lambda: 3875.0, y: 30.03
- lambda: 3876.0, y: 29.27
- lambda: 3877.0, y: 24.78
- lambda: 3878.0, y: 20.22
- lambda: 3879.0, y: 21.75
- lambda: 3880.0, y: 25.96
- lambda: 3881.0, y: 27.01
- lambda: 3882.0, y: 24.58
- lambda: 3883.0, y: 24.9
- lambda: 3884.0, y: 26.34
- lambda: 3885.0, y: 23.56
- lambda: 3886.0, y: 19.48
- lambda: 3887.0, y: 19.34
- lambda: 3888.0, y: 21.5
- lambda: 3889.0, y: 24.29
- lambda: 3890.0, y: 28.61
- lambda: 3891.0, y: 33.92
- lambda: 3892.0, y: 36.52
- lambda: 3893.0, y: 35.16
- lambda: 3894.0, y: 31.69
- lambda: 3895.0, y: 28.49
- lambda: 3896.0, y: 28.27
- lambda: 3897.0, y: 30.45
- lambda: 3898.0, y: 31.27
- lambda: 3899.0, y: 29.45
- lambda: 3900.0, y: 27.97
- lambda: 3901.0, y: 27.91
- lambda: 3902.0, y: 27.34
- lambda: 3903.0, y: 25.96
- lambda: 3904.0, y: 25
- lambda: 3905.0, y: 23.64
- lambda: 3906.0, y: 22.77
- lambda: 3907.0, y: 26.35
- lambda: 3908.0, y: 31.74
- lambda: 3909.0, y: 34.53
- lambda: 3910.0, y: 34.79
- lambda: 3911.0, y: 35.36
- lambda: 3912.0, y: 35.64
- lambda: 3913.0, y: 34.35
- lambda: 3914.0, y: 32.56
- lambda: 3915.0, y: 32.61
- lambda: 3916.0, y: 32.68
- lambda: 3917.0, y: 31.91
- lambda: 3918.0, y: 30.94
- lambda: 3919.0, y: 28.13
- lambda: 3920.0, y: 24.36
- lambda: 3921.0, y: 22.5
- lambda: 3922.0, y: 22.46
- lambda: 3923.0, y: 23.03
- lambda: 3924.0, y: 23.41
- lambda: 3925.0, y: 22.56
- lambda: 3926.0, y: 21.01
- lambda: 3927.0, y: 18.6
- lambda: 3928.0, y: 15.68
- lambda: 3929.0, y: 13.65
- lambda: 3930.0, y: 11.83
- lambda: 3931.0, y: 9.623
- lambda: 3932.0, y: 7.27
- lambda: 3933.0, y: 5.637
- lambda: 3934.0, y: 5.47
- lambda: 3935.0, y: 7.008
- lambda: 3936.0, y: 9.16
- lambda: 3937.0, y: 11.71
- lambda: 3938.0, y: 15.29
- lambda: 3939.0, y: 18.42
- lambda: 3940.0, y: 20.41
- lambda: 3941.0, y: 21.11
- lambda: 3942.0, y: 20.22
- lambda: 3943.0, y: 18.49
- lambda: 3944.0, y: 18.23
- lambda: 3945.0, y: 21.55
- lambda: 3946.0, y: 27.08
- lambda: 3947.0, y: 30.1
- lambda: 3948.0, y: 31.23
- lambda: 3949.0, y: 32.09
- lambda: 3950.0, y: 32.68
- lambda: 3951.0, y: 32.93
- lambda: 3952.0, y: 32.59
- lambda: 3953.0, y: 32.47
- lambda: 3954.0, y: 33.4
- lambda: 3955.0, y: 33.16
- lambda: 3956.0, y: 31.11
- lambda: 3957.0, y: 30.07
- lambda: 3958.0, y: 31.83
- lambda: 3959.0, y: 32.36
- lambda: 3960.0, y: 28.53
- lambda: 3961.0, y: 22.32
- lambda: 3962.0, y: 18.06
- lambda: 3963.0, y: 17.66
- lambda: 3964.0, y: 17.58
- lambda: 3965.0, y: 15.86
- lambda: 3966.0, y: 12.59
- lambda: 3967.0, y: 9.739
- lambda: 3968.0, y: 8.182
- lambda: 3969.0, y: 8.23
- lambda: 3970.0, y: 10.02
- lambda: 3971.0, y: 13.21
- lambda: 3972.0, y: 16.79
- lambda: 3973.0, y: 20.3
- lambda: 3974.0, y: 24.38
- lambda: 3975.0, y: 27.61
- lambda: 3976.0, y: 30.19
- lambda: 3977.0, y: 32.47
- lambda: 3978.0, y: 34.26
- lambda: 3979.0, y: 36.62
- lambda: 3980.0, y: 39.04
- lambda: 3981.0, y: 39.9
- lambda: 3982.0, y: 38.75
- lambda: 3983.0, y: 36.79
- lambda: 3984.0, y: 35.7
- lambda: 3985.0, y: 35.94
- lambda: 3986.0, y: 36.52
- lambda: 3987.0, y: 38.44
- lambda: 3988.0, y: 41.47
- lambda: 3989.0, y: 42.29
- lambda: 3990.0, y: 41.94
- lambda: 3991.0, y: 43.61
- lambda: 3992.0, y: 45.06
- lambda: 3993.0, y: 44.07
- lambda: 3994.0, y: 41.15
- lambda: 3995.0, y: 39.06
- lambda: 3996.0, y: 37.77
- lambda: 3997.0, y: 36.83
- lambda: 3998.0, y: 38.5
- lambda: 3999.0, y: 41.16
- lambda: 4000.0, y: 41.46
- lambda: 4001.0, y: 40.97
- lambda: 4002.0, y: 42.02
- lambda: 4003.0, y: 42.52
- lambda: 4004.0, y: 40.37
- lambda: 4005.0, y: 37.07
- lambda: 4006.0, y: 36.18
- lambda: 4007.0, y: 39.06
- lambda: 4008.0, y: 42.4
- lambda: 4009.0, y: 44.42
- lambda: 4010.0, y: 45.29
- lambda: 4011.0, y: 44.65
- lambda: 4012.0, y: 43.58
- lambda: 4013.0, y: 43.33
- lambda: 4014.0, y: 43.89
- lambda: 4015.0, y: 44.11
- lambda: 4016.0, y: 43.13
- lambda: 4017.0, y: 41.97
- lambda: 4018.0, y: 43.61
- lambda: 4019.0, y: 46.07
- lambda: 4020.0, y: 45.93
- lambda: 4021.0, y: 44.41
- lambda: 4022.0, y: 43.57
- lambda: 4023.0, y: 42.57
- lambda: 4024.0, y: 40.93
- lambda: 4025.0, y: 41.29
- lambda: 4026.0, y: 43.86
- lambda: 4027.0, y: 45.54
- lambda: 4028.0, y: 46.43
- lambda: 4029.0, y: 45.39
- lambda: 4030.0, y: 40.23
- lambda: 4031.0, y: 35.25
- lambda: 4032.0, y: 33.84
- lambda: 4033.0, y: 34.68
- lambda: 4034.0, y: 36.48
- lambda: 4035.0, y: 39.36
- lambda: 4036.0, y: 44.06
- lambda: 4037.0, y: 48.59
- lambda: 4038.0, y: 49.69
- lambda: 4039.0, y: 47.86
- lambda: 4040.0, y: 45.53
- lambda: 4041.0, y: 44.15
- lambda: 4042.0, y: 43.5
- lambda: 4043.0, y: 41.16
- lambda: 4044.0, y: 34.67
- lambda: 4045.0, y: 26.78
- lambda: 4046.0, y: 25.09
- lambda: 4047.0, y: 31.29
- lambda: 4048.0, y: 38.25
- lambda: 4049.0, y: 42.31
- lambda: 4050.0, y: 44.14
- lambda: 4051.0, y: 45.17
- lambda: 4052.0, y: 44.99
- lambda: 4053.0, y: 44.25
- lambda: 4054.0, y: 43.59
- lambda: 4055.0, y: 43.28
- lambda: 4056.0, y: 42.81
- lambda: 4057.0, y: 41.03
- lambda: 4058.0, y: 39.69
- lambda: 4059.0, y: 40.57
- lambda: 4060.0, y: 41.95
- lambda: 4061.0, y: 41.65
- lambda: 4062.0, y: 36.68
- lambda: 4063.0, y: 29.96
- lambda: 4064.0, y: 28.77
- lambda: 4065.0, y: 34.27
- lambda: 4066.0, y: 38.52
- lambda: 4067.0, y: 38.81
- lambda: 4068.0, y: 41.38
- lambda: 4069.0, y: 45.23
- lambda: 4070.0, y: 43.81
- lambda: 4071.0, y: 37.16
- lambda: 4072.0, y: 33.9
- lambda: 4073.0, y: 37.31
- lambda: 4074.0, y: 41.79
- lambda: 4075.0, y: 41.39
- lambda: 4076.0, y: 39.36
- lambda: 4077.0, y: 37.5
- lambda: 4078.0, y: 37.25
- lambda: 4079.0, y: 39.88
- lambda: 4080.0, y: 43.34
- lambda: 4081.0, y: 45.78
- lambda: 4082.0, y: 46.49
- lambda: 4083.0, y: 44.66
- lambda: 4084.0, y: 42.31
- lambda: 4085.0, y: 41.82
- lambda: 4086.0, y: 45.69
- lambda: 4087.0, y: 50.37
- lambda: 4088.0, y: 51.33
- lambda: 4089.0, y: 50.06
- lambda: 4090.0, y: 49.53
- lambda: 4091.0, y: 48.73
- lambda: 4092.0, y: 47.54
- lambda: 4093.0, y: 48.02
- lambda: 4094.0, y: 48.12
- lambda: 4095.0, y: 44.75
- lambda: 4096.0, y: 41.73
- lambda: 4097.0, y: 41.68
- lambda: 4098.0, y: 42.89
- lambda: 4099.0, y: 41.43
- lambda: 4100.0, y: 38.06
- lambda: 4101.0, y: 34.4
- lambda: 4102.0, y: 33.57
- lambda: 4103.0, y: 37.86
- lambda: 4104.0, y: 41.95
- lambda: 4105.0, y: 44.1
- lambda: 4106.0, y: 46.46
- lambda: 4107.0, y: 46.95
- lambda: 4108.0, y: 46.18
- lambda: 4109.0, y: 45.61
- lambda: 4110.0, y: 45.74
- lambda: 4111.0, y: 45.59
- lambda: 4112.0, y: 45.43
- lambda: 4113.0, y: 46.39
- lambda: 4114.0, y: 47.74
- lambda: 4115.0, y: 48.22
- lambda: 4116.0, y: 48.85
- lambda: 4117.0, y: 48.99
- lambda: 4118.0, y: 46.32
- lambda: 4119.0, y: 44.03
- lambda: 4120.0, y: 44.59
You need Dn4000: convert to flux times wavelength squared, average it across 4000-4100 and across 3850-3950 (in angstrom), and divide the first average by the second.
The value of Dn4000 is 1.86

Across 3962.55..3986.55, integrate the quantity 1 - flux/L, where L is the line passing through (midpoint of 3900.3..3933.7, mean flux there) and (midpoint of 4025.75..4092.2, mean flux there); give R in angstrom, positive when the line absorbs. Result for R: 5.08 angstrom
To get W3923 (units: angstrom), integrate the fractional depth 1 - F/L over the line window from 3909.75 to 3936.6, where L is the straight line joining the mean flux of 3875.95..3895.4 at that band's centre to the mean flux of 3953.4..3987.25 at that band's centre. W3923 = 4.6 angstrom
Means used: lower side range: 26.3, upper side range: 26.3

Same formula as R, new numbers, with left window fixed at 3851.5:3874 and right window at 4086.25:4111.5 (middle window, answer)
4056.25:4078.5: 1.7 angstrom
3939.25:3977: 9.9 angstrom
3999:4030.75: -4.9 angstrom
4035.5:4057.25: -0.9 angstrom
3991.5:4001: -1.4 angstrom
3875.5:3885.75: 0.1 angstrom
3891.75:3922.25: -2.8 angstrom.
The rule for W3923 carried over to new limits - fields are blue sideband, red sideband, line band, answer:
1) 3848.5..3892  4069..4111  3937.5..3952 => 2.9 angstrom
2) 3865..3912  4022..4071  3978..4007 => -3.0 angstrom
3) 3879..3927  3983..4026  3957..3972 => 7.5 angstrom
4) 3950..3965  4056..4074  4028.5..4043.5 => -2.7 angstrom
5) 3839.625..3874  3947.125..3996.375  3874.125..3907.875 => -1.1 angstrom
